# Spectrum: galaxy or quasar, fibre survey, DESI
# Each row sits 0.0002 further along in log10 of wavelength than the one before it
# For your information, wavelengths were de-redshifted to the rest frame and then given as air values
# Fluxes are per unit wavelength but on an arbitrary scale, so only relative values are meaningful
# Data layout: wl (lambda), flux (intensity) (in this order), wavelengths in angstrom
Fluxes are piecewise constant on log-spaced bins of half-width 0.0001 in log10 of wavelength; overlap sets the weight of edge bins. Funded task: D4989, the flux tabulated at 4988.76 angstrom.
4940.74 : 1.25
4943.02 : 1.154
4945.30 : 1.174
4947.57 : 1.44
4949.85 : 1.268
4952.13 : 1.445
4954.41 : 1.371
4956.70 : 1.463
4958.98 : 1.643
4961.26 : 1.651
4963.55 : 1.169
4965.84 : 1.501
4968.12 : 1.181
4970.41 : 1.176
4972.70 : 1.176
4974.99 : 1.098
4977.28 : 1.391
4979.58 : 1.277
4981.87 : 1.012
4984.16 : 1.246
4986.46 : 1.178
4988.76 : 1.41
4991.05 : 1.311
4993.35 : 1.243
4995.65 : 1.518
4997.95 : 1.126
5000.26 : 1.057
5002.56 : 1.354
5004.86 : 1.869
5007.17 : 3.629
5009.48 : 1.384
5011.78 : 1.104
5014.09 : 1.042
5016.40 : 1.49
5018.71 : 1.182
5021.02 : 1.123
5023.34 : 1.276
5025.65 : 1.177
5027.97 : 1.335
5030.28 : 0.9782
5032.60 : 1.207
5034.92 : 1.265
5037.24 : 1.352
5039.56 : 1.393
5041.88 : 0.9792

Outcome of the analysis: 1.41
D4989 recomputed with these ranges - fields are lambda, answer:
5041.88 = 0.9792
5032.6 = 1.207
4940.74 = 1.25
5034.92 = 1.265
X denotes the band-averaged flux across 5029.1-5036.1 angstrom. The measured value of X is 1.15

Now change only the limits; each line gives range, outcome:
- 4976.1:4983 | 1.23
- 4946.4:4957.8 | 1.4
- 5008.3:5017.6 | 1.26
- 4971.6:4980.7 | 1.23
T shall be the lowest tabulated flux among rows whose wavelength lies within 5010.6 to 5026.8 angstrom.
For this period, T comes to 1.042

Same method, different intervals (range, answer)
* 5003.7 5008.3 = 1.869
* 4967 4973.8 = 1.176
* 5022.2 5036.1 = 0.9782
